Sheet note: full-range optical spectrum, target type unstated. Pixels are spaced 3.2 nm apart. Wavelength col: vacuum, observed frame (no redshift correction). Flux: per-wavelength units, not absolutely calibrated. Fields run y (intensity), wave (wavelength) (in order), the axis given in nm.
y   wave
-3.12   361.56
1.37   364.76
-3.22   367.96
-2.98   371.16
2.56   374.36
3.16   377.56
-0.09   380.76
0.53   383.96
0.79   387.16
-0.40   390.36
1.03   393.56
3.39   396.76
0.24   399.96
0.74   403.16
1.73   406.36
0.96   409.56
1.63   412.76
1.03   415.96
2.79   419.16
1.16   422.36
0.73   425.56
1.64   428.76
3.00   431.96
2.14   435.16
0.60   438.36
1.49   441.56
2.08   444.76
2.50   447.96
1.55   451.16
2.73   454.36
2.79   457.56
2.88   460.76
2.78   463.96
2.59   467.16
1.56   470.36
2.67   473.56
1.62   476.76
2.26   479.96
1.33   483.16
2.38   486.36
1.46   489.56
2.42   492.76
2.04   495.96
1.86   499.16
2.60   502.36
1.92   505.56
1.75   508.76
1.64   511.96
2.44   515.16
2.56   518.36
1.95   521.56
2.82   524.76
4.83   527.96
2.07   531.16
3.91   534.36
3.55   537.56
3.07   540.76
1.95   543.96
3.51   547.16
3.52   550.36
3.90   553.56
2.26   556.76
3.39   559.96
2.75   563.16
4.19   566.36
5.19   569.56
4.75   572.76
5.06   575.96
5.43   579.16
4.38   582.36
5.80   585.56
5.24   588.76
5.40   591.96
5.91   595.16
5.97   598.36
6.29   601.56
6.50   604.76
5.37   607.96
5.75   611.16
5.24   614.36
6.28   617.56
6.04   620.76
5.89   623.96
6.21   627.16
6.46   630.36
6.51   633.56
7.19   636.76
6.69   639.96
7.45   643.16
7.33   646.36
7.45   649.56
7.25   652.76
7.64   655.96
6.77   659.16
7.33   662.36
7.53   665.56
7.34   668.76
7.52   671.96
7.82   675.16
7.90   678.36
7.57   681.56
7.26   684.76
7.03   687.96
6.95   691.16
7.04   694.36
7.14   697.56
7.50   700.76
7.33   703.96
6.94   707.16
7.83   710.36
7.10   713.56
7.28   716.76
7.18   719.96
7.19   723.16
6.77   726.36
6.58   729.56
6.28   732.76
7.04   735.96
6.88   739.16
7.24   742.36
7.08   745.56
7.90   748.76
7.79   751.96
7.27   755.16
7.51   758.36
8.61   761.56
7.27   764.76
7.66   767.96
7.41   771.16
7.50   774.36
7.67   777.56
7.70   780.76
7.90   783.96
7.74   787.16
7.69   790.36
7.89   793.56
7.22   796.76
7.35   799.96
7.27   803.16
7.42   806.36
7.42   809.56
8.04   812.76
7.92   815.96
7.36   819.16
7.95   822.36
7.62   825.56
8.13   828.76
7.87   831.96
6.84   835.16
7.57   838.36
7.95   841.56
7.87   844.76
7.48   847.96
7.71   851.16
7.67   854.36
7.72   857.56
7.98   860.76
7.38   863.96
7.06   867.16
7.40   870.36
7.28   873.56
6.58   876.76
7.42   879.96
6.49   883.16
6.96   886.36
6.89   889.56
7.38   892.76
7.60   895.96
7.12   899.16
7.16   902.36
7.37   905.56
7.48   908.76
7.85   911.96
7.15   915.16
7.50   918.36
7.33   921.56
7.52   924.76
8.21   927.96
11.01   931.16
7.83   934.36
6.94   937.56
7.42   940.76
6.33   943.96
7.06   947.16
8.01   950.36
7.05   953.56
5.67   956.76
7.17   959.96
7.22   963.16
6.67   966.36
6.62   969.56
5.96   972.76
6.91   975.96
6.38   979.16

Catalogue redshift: 0.42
